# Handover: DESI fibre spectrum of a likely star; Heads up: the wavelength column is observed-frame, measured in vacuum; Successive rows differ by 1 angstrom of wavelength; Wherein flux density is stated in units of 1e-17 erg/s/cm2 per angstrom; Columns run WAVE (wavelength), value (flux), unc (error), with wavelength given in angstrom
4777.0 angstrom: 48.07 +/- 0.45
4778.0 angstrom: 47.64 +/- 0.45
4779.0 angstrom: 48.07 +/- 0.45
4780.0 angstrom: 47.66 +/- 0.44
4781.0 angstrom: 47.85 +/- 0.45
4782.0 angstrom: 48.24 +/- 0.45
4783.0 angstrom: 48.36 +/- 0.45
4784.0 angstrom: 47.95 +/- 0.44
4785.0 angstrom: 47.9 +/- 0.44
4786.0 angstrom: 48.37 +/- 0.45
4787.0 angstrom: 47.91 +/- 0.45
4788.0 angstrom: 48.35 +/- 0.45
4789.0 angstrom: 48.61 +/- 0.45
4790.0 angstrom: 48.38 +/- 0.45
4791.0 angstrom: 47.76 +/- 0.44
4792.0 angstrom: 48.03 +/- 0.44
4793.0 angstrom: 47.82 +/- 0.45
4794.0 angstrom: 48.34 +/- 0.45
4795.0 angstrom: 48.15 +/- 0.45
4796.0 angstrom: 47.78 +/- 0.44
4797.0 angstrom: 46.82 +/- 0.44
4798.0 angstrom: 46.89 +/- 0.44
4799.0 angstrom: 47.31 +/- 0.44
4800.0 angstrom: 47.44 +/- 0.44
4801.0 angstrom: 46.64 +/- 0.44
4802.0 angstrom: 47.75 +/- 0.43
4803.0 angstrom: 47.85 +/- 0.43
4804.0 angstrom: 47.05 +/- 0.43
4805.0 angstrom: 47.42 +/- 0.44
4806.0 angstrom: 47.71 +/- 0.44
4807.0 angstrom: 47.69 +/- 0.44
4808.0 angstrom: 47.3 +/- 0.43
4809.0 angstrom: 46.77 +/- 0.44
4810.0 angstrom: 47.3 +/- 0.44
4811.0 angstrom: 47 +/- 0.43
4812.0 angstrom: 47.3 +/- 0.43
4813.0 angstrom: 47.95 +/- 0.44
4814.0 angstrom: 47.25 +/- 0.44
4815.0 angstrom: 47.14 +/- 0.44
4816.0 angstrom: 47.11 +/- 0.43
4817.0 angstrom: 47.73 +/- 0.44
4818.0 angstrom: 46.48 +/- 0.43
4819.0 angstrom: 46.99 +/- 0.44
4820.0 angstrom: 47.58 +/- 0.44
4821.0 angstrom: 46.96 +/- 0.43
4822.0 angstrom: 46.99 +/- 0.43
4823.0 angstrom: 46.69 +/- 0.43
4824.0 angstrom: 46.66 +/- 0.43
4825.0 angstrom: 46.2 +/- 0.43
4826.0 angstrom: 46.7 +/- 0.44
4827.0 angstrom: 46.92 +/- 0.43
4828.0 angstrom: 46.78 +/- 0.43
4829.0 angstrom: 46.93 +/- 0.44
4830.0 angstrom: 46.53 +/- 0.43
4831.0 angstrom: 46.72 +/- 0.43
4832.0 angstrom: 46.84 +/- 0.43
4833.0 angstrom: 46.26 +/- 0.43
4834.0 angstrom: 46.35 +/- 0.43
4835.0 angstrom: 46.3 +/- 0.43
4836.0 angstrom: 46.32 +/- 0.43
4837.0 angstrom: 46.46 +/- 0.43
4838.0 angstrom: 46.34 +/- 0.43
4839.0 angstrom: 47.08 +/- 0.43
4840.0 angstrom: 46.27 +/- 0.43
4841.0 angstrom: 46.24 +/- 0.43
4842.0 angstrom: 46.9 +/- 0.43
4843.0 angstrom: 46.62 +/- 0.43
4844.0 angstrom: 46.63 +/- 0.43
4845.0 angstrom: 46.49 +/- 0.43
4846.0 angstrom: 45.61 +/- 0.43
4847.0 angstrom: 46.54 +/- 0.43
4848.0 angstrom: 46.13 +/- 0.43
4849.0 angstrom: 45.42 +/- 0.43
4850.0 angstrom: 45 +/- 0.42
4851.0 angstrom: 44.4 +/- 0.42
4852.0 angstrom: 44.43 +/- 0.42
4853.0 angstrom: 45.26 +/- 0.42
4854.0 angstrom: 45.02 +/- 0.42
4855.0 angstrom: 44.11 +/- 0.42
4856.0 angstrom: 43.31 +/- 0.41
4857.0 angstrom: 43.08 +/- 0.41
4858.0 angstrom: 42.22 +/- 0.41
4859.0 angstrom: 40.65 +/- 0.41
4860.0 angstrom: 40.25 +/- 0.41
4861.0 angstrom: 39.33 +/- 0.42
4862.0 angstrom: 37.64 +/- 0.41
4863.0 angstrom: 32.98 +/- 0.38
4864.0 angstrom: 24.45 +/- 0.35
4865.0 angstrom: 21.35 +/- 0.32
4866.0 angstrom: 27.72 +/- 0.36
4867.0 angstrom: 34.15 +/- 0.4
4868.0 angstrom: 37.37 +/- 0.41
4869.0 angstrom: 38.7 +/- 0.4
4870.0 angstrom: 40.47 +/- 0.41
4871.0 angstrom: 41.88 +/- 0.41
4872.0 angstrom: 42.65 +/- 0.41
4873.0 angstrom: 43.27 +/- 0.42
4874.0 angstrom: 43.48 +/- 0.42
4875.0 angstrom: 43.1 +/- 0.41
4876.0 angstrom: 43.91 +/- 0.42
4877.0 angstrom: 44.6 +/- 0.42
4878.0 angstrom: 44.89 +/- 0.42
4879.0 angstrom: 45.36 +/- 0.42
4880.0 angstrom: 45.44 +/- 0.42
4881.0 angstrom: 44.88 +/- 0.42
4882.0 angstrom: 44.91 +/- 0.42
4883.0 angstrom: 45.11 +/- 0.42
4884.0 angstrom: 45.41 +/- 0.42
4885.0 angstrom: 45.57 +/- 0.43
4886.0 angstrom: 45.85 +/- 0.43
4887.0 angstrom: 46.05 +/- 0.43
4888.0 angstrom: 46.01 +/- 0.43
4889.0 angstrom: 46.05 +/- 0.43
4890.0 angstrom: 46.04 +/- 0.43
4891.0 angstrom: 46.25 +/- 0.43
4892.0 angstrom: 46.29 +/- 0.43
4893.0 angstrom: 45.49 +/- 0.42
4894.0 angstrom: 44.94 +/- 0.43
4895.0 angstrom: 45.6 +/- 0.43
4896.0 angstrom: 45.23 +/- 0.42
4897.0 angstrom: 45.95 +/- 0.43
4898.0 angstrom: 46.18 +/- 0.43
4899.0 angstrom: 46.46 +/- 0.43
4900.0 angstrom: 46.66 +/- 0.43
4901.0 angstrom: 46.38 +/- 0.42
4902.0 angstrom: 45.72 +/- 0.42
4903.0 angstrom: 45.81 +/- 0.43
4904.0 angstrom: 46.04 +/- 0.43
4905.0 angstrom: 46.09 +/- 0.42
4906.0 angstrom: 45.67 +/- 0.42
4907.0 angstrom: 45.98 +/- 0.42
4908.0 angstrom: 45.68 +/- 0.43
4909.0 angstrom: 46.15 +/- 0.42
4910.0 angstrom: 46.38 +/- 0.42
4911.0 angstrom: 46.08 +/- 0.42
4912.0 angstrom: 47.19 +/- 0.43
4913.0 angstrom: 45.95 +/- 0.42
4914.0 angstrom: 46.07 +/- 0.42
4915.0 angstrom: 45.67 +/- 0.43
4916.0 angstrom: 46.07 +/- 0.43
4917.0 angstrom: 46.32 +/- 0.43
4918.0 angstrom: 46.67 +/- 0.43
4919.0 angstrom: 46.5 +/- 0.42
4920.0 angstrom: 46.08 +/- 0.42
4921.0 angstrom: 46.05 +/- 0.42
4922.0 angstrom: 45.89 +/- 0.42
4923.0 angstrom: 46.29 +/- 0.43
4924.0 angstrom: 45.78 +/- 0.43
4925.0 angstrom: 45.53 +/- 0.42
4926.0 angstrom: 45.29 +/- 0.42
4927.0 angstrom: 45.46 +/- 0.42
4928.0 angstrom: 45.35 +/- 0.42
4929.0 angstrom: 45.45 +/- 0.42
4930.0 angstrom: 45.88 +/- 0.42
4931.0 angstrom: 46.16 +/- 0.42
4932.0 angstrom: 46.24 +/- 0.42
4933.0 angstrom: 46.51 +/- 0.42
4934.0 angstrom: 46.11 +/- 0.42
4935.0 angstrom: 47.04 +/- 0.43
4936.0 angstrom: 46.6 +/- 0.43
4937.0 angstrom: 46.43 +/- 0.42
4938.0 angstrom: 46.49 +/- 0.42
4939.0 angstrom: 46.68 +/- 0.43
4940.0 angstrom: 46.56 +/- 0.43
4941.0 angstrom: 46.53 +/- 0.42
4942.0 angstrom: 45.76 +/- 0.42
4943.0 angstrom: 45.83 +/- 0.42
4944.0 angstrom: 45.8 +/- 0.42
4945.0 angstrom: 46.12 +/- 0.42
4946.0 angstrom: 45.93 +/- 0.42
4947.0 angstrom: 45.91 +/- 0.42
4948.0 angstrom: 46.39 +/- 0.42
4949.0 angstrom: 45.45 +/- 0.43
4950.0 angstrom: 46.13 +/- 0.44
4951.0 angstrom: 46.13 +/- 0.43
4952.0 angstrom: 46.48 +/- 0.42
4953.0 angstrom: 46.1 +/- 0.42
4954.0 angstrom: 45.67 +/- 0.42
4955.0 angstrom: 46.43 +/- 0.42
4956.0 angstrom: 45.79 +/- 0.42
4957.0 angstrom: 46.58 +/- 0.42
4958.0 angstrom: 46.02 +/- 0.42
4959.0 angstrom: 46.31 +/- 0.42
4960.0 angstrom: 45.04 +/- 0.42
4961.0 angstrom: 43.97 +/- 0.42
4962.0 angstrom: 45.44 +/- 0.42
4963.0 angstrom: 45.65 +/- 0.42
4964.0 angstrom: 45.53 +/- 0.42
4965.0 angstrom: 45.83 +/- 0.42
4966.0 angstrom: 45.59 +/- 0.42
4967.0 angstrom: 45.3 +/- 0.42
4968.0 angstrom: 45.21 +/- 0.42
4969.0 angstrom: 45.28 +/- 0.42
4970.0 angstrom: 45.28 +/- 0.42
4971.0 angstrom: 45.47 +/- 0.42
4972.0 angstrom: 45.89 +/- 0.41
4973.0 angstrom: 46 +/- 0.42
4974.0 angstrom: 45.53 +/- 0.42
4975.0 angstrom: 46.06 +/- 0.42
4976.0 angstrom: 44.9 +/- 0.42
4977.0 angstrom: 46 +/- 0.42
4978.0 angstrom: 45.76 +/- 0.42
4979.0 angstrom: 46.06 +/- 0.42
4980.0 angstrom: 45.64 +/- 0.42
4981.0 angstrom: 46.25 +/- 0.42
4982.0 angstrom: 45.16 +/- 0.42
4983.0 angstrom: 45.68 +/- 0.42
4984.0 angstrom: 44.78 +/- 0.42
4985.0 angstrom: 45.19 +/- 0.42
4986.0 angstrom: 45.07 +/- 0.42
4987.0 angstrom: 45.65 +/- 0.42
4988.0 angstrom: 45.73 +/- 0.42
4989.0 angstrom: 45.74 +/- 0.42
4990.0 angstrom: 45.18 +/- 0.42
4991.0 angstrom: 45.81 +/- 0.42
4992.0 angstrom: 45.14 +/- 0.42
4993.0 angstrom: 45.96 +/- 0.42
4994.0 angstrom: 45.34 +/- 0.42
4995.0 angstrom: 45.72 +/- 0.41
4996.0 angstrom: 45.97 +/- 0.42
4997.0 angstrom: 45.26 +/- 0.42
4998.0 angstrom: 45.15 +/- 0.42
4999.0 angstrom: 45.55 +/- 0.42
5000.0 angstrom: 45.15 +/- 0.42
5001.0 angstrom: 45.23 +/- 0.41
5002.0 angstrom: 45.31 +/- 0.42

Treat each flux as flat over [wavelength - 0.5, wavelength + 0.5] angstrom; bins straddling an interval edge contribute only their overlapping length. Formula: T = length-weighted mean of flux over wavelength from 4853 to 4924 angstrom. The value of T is 43.6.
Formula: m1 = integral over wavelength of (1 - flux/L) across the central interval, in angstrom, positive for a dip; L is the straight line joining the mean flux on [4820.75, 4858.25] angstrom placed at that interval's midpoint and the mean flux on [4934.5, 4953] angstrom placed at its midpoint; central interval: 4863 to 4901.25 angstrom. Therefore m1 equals 2.9 angstrom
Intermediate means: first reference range 46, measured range 42.6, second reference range 46.2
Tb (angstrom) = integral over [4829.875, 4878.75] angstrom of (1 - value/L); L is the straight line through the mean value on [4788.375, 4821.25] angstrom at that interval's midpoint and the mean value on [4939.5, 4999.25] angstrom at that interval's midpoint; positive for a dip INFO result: 4.5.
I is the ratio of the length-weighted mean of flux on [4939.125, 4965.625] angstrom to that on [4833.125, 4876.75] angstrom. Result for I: 1.1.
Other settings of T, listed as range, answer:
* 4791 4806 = 47.5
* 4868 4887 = 43.7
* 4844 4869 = 40.2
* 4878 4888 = 45.4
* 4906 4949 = 46.1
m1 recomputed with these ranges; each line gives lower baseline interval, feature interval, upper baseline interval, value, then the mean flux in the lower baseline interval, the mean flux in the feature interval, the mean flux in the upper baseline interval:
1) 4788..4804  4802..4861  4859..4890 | -2.0 angstrom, 47.7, 46.1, 40.8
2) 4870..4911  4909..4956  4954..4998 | -0.7 angstrom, 45.3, 46.1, 45.6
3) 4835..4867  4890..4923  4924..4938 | -0.9 angstrom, 42.2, 46.1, 46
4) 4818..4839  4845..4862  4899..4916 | 1.0 angstrom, 46.7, 43.7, 46.1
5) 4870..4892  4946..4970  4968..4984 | -0.2 angstrom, 44.7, 45.7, 45.6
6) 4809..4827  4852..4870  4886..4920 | 3.4 angstrom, 47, 37.8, 46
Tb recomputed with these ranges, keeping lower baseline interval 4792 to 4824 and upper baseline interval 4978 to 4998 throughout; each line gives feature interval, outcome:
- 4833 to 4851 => 0.3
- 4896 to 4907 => 0.1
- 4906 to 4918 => 0.0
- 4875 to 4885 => 0.4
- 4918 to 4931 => 0.1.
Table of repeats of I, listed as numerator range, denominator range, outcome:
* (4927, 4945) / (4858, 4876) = 1.24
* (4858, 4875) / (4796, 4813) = 0.78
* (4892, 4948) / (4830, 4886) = 1.07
